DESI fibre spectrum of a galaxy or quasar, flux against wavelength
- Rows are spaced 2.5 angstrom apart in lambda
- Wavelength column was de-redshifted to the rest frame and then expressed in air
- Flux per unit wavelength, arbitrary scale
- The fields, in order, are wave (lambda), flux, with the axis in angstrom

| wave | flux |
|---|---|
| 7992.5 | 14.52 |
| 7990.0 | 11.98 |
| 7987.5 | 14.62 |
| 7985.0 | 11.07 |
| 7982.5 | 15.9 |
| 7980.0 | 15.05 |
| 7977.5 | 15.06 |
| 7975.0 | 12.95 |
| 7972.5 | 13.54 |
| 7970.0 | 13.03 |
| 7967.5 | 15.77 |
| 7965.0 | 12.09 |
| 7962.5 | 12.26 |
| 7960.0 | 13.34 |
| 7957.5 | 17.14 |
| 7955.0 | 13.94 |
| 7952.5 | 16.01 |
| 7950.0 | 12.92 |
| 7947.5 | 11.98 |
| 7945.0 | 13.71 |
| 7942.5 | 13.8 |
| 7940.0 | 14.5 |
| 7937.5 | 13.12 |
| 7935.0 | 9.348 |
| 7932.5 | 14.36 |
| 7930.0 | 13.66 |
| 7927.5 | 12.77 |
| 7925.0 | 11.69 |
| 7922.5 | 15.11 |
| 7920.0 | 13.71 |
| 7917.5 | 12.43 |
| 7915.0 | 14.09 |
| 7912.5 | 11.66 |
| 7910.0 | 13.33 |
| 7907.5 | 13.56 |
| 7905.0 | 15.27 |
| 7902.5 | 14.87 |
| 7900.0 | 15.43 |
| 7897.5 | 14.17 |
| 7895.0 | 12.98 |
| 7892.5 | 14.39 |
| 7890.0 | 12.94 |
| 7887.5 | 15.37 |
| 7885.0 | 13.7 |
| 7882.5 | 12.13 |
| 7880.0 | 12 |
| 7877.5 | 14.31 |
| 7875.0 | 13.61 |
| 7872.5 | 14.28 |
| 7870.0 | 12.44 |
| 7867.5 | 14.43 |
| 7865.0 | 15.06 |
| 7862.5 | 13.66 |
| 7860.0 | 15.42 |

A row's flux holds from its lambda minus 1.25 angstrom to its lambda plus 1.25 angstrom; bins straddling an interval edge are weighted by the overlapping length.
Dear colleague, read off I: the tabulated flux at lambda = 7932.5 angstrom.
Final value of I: 14.36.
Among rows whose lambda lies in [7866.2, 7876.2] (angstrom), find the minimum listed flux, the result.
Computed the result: 12.44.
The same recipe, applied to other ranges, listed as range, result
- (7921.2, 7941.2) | 9.348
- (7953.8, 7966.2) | 12.09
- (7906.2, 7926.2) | 11.66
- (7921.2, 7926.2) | 11.69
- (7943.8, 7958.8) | 11.98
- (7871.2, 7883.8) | 12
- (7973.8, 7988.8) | 11.07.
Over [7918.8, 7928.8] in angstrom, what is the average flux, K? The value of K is 13.3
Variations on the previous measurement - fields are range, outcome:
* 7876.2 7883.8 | 12.8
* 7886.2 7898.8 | 14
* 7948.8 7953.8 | 14.5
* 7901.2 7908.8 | 14.6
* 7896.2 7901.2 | 14.8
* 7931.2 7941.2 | 12.8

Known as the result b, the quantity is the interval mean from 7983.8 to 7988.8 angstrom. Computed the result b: 12.9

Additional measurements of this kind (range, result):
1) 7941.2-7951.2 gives 13.1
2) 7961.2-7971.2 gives 13.3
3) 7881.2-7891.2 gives 13.5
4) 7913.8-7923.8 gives 13.8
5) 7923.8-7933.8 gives 13.1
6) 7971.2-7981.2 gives 14.1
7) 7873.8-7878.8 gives 13.9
